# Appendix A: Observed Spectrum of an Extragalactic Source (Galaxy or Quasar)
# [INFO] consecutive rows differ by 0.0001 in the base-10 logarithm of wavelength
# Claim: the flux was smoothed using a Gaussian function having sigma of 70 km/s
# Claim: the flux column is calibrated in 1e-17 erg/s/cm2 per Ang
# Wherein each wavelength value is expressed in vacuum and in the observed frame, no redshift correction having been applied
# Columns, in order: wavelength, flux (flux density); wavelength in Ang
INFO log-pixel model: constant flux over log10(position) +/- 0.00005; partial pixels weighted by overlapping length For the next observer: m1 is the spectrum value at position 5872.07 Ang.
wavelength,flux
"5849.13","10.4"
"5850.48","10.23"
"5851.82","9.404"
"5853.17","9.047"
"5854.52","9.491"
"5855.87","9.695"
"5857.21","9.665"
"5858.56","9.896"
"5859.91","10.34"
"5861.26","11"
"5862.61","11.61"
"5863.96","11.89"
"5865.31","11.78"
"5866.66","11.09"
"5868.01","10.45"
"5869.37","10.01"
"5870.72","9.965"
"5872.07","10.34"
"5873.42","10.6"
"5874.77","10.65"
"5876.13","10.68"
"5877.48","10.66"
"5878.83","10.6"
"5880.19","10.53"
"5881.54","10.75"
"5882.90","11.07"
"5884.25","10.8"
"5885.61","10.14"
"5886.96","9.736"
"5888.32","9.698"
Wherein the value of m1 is 10.34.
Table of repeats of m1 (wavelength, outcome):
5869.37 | 10.01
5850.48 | 10.23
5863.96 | 11.89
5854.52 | 9.491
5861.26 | 11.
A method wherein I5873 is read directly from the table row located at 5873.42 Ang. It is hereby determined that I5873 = 10.6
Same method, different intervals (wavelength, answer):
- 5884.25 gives 10.8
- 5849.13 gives 10.4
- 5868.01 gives 10.45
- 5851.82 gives 9.404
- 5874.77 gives 10.65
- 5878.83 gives 10.6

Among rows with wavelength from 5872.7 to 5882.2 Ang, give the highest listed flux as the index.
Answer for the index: 10.75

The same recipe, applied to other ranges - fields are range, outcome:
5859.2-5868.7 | 11.89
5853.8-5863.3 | 11.61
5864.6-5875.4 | 11.78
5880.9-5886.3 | 11.07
